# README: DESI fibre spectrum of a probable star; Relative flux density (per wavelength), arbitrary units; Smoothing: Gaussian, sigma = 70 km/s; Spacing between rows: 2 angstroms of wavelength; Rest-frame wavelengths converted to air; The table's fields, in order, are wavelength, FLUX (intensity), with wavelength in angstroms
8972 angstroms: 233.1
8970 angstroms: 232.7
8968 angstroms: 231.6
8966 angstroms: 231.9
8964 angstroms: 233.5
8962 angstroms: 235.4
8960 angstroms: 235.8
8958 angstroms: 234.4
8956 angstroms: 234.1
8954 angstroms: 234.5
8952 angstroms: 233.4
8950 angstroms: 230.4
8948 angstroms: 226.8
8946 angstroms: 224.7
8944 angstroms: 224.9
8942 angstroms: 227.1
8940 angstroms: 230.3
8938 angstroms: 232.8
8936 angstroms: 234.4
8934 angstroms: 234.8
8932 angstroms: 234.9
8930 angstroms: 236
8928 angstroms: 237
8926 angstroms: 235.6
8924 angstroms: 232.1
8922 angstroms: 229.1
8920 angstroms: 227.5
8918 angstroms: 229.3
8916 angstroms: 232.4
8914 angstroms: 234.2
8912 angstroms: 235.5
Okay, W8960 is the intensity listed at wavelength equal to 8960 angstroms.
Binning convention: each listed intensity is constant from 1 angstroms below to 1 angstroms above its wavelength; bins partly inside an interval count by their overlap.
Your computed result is 235.8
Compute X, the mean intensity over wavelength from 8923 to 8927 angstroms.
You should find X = 234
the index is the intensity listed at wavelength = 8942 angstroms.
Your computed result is 227.1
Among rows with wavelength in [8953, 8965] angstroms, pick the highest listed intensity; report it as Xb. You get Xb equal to 235.8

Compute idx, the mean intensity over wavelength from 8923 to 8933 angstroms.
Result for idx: 235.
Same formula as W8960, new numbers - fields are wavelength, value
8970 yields 232.7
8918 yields 229.3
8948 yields 226.8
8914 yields 234.2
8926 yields 235.6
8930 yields 236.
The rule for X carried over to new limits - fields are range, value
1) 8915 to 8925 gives 230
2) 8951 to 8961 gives 234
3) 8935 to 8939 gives 234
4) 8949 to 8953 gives 232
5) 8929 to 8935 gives 235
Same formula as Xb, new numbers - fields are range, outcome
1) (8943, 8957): 234.5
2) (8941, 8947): 227.1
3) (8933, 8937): 234.8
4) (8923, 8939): 237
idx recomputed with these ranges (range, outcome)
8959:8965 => 235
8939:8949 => 227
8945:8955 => 230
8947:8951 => 229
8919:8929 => 232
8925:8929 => 236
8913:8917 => 233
